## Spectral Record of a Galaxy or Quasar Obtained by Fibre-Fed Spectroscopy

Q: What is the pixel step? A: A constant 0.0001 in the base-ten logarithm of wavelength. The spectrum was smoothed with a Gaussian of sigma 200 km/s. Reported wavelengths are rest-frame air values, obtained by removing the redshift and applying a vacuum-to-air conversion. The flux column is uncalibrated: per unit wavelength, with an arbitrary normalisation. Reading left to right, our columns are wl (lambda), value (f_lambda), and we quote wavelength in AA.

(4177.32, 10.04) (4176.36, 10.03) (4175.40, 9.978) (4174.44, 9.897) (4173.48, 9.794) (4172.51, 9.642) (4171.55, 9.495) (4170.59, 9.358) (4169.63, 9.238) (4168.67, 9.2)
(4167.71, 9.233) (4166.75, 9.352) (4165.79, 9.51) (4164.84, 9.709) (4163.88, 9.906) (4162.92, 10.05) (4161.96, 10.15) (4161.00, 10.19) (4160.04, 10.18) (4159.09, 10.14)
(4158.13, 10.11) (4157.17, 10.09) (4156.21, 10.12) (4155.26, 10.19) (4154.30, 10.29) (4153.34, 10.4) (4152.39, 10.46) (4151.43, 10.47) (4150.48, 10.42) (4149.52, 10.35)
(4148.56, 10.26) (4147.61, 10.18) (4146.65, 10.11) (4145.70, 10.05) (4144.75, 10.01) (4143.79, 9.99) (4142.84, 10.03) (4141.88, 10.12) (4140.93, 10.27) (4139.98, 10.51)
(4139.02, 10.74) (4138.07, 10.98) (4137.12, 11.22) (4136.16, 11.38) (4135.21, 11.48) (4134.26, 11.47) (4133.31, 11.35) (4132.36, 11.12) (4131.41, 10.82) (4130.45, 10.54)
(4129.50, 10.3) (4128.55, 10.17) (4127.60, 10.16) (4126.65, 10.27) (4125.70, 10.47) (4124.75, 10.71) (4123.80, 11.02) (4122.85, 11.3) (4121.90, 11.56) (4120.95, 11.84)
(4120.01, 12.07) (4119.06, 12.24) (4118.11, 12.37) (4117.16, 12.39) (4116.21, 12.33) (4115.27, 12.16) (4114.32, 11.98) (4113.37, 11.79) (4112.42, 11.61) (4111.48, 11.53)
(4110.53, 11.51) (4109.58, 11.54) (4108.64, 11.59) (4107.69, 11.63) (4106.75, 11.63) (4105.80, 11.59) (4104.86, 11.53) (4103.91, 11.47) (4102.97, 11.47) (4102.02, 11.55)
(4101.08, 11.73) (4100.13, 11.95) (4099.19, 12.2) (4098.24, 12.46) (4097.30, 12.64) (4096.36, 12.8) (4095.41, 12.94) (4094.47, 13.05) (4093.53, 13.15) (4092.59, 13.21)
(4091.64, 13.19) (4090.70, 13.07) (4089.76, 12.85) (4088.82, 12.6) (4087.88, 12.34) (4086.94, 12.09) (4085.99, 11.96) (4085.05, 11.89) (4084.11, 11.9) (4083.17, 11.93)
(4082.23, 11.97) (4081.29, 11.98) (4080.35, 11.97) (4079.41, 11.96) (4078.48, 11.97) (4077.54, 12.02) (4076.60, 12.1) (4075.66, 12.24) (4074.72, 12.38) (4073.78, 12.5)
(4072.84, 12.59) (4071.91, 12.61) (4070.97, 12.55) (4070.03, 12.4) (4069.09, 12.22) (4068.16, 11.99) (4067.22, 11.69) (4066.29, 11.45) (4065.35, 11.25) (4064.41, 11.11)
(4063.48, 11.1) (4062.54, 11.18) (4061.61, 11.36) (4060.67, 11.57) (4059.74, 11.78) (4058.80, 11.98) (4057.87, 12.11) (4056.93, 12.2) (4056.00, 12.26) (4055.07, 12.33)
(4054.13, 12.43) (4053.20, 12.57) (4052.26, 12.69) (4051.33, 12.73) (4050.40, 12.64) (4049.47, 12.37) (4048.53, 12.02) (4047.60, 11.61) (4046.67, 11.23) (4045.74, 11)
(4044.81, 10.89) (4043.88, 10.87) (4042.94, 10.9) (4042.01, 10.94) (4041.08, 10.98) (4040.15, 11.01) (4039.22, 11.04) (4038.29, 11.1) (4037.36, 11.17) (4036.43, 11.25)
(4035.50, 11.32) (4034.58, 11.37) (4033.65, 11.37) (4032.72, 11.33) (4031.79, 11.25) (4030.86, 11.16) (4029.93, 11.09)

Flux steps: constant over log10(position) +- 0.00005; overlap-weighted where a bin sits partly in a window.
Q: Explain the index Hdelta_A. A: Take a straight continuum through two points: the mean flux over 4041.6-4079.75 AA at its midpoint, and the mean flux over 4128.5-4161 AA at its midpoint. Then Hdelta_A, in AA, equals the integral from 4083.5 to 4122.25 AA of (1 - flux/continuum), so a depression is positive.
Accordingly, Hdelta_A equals -3.3 AA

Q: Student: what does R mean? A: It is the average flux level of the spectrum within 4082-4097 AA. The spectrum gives 12.6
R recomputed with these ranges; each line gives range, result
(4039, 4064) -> 11.7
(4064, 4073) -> 12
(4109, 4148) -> 11.1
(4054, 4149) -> 11.7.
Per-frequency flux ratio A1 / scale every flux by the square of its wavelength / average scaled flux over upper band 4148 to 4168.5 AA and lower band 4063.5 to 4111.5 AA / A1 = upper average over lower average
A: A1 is 0.9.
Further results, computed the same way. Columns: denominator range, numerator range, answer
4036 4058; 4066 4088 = 1.05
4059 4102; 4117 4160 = 0.90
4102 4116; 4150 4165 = 0.89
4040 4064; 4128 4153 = 0.94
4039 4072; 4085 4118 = 1.06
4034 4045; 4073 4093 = 1.13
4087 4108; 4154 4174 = 0.82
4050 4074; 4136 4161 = 0.89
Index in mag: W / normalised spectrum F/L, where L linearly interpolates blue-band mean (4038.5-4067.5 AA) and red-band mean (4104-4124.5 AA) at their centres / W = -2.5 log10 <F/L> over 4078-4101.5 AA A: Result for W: -0.06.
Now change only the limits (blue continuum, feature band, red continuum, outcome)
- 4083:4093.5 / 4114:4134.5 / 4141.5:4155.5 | -0.01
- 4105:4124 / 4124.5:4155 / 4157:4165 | 0.03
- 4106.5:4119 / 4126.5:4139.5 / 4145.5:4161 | 0.02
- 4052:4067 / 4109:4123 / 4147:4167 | -0.10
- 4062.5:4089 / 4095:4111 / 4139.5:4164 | -0.05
